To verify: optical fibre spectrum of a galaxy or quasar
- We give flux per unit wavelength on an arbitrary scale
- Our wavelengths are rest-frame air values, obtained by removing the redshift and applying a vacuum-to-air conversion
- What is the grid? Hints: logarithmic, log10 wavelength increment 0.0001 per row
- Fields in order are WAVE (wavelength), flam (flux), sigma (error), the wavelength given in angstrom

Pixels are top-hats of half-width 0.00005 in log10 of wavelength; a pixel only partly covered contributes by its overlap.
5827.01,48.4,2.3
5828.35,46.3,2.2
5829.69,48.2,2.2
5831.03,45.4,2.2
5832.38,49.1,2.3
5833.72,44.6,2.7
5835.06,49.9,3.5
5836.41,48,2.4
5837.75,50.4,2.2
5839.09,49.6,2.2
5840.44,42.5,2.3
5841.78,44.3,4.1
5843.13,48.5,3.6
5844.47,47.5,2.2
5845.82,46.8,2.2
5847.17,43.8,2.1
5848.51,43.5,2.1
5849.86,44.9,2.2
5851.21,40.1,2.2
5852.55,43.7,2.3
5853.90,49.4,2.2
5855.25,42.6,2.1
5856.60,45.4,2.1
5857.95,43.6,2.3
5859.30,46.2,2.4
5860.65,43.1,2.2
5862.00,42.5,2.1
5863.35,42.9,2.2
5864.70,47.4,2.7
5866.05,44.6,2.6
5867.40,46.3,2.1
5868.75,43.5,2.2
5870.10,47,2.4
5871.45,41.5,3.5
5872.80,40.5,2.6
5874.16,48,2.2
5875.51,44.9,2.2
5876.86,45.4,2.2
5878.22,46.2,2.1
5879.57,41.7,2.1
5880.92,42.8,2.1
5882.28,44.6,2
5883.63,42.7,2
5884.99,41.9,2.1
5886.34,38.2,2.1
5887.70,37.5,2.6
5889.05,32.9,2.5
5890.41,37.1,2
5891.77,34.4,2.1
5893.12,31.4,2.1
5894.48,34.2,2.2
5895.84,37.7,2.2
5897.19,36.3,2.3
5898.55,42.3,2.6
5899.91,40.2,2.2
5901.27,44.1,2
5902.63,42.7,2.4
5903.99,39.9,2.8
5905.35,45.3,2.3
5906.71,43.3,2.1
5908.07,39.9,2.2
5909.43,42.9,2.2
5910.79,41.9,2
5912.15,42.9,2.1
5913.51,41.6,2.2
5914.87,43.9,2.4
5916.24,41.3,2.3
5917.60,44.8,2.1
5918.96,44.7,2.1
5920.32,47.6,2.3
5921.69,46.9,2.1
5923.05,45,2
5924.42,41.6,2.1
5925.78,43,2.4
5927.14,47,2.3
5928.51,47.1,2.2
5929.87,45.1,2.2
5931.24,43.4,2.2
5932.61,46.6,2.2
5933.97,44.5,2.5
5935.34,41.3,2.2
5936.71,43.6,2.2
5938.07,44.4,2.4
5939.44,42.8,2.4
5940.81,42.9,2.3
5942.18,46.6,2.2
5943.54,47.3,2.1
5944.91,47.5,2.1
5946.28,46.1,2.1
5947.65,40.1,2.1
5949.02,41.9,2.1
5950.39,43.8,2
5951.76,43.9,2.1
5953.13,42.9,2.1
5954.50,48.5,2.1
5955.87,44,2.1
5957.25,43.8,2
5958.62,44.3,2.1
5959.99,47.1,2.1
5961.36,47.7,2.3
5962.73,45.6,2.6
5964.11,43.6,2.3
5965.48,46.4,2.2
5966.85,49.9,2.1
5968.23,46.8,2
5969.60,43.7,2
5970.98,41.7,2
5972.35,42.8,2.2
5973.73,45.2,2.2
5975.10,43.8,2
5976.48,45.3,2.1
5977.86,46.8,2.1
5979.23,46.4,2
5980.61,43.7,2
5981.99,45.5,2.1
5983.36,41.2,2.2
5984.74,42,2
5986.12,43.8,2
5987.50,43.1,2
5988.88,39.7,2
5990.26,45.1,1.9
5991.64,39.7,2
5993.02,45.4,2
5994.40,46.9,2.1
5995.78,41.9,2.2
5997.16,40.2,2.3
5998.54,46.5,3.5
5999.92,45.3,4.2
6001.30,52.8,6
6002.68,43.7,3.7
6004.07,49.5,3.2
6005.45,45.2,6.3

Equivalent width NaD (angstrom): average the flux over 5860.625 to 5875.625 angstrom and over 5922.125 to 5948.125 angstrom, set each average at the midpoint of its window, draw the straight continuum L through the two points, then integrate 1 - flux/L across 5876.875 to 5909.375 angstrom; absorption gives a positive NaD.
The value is 3.2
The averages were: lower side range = 44.4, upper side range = 44.6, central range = 40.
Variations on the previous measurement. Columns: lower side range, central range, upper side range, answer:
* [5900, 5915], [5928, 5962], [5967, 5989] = -1.06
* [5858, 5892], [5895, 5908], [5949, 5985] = 0.64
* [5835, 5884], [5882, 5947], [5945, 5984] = 3.73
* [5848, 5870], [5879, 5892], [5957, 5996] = 1.44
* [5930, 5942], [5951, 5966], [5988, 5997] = -0.60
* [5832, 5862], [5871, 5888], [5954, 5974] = 1.01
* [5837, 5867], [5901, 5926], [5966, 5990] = 0.77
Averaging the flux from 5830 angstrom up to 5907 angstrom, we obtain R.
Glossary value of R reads 43.3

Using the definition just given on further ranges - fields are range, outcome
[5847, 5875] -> 44.3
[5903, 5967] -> 44.3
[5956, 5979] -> 45.3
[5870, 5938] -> 42.2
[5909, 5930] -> 44.2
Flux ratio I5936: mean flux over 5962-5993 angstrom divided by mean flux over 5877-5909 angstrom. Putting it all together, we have 1.1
